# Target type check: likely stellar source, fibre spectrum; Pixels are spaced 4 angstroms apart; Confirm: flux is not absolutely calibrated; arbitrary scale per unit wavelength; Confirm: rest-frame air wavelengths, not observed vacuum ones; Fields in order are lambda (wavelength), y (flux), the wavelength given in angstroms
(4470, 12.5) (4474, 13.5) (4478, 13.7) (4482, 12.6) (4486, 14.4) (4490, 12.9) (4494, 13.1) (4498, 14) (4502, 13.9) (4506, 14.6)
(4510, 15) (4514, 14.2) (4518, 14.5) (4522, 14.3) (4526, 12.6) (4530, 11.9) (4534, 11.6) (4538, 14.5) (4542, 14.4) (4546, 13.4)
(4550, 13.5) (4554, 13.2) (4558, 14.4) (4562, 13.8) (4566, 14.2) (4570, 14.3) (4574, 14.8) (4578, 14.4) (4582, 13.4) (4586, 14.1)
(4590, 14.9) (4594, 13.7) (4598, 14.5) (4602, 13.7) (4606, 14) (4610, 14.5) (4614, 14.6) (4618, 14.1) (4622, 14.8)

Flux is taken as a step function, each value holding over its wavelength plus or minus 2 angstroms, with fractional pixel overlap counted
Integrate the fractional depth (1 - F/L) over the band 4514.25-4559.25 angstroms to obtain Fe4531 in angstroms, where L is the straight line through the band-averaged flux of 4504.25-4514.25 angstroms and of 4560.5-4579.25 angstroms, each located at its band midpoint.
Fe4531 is 3.14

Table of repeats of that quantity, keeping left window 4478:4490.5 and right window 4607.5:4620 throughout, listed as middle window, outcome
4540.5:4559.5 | 0.2 angstroms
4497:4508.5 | -0.6 angstroms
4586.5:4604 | 0.1 angstroms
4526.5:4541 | 1.1 angstroms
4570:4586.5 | -0.1 angstroms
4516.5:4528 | -0.1 angstroms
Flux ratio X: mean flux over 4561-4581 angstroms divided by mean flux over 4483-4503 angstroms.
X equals 1.05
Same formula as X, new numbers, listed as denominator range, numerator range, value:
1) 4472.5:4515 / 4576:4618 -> 1.03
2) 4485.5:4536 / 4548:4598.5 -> 1.04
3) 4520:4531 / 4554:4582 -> 1.09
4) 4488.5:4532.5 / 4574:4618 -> 1.04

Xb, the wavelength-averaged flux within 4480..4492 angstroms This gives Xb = 13.3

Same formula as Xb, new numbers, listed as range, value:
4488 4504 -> 13.5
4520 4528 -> 13.4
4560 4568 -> 14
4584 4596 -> 14.2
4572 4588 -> 14.2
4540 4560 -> 13.8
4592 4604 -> 14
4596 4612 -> 14.2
